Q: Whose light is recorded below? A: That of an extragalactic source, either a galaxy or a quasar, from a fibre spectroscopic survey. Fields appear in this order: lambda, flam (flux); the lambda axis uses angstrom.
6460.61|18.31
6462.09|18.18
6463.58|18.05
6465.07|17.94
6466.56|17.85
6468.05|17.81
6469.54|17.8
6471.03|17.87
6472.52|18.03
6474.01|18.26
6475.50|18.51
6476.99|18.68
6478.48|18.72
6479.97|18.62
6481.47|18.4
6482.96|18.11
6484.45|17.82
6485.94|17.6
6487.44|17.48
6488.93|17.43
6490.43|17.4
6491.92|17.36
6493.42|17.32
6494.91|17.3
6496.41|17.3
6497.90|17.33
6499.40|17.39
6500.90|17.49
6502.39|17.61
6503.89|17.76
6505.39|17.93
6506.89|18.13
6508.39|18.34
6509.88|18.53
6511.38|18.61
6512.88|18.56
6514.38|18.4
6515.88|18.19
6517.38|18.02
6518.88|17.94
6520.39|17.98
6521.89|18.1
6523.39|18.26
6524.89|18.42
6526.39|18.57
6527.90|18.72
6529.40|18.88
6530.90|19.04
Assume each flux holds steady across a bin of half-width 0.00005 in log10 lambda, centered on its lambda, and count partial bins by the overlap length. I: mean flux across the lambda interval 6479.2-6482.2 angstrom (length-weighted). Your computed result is 18.5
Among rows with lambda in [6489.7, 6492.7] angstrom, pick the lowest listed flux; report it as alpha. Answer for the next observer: 17.36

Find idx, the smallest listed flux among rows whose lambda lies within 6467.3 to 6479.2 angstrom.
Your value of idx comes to 17.8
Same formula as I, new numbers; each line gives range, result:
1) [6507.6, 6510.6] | 18.5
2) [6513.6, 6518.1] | 18.2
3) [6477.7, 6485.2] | 18.3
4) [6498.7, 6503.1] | 17.5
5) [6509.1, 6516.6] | 18.5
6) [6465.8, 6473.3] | 17.9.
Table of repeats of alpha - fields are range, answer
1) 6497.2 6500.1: 17.33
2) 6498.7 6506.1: 17.39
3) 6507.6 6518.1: 18.02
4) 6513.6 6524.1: 17.94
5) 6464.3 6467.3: 17.85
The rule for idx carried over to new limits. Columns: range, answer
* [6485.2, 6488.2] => 17.48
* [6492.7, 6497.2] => 17.3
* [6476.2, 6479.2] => 18.68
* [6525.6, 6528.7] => 18.57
